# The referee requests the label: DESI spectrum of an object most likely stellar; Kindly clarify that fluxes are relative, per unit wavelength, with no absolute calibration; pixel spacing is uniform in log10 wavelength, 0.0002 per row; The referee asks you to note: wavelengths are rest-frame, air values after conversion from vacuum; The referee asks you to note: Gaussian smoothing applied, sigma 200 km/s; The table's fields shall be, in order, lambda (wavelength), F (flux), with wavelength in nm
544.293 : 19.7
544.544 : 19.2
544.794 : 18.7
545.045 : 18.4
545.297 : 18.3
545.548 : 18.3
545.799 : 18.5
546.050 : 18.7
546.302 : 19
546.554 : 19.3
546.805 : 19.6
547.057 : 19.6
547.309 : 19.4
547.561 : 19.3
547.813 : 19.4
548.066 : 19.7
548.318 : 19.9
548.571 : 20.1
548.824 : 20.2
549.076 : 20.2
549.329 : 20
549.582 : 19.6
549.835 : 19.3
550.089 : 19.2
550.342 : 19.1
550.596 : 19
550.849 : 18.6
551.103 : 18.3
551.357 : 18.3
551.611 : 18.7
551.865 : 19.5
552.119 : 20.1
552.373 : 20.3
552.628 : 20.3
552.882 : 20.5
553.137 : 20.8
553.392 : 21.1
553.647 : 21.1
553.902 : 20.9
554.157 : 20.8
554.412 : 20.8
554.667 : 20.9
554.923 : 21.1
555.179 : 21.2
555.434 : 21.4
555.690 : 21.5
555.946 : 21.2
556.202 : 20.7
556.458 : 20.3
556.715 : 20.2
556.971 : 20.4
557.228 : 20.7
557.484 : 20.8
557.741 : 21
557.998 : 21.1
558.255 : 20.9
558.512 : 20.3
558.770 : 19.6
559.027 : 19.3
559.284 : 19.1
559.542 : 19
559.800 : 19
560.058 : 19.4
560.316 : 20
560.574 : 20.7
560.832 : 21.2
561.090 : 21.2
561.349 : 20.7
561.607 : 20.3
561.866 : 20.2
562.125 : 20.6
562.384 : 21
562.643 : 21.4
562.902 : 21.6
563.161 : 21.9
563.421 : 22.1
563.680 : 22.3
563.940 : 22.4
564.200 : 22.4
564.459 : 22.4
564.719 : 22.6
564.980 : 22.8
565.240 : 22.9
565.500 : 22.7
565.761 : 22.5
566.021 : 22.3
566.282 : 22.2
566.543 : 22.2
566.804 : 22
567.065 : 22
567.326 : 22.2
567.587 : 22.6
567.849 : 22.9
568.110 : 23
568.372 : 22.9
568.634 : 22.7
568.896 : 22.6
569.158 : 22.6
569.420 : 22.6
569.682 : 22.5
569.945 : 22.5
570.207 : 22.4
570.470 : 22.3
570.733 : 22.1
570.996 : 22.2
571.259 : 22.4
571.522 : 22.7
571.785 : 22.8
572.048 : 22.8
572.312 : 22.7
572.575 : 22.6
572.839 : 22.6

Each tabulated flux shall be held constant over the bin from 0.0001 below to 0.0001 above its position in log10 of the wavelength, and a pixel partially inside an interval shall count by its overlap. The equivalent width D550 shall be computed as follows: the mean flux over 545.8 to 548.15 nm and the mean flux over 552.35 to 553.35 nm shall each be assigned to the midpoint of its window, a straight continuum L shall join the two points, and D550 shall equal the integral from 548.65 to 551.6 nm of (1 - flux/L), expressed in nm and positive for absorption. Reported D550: 0.104 nm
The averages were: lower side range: 19.3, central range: 19.2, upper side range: 20.5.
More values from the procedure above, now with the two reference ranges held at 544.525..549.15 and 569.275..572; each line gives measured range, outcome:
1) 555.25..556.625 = -0.04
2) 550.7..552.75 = 0.07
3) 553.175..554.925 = -0.06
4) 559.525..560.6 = 0.07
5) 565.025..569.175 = -0.10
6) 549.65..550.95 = 0.04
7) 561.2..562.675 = 0.04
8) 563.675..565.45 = -0.08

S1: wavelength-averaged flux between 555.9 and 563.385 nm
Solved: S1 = 20.5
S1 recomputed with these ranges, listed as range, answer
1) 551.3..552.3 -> 19.3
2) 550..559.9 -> 20.2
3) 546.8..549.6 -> 19.8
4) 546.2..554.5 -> 19.8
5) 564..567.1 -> 22.4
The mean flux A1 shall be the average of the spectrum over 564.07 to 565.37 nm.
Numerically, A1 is 22.6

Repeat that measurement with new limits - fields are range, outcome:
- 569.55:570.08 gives 22.5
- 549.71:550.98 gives 19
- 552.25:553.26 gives 20.5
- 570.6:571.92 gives 22.4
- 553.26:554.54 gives 20.9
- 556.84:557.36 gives 20.6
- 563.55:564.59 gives 22.4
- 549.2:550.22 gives 19.5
